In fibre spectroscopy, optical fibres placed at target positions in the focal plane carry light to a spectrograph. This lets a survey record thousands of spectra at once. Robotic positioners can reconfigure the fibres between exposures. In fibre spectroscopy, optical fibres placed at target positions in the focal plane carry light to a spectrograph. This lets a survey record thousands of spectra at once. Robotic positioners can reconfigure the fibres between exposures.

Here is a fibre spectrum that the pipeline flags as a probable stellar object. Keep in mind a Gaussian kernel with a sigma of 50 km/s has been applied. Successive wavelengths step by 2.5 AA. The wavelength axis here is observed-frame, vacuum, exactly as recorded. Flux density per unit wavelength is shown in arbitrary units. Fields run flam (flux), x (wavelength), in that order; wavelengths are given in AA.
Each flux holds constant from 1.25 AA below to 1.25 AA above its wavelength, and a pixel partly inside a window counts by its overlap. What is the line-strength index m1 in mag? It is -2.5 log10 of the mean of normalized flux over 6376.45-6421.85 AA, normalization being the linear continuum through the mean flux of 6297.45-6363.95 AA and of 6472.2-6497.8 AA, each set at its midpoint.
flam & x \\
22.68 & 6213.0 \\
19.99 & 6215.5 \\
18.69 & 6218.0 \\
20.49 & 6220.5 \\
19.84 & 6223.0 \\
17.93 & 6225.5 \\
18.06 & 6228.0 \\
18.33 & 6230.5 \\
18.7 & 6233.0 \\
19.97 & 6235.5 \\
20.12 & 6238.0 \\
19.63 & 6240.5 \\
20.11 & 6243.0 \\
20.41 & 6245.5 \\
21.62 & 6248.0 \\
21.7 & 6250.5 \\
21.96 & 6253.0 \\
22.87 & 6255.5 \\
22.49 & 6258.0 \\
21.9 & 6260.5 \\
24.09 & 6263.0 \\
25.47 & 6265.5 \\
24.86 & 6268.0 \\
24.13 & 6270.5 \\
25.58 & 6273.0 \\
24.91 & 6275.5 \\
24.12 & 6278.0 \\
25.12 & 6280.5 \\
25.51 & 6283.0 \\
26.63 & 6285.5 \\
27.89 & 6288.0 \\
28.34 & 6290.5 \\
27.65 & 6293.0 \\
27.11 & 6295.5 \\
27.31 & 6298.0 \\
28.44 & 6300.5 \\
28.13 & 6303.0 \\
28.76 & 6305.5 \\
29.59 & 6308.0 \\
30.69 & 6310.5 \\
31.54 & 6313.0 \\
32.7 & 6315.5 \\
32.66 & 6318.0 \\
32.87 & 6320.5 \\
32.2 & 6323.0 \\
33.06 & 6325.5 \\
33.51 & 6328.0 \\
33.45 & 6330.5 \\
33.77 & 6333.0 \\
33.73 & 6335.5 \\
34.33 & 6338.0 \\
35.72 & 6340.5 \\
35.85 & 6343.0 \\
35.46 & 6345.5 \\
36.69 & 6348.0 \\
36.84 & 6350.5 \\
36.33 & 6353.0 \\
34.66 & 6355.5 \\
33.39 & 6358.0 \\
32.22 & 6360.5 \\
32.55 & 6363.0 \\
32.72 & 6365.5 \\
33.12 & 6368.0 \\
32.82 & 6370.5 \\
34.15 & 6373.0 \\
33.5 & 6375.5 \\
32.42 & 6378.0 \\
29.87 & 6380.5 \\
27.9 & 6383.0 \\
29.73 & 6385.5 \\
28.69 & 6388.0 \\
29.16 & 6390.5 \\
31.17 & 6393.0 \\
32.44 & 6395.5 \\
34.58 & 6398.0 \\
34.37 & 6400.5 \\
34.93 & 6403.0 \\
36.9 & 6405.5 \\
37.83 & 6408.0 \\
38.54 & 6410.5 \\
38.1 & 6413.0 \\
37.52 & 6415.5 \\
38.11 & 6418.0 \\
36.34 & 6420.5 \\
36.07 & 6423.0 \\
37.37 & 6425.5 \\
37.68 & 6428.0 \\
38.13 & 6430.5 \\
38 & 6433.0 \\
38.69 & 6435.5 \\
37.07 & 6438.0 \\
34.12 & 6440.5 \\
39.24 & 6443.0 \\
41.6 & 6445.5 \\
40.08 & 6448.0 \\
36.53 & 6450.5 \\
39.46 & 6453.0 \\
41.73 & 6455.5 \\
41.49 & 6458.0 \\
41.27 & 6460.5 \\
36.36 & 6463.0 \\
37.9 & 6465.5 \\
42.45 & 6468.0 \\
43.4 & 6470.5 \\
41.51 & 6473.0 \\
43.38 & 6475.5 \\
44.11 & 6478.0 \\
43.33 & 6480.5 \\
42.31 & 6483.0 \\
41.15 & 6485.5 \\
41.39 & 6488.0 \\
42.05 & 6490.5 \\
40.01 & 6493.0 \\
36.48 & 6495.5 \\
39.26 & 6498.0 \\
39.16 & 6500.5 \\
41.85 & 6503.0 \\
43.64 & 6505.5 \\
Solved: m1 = 0.09 mag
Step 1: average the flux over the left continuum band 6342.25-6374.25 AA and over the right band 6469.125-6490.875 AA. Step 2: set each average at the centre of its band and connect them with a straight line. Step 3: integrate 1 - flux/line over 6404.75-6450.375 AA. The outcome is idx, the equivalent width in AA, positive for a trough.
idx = 1.4 AA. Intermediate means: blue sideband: 34.3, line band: 37.8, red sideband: 42.5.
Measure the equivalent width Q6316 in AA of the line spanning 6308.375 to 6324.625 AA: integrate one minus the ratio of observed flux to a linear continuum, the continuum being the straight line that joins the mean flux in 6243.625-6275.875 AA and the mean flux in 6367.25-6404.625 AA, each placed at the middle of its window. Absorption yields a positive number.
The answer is -2.9 AA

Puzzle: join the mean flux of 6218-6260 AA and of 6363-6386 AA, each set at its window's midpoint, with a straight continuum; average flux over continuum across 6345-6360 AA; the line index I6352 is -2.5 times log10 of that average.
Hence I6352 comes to -0.18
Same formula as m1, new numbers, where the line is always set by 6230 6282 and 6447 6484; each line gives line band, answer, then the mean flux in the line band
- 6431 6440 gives 0.02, 37.6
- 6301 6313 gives -0.10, 29.5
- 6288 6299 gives -0.08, 27.6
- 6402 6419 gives -0.04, 37.4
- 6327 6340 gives -0.16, 33.9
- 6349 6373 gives -0.07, 33.9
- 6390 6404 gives 0.06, 32.9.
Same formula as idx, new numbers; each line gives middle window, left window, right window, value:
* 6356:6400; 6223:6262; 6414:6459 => 1.2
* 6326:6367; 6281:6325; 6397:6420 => -2.6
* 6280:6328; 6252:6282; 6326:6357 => 0.0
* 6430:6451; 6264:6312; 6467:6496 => 0.3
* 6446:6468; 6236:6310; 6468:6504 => -0.3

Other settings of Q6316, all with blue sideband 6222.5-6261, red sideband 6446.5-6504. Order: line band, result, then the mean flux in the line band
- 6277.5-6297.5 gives -1.9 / 26.7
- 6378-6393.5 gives 1.6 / 29.6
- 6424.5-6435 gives -0.3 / 37.9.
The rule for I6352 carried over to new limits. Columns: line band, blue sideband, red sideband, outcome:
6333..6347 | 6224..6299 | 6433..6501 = -0.18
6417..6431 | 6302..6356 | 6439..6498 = 0.03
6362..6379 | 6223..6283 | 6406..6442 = -0.02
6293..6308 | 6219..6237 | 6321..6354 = 0.05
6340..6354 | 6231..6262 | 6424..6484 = -0.20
